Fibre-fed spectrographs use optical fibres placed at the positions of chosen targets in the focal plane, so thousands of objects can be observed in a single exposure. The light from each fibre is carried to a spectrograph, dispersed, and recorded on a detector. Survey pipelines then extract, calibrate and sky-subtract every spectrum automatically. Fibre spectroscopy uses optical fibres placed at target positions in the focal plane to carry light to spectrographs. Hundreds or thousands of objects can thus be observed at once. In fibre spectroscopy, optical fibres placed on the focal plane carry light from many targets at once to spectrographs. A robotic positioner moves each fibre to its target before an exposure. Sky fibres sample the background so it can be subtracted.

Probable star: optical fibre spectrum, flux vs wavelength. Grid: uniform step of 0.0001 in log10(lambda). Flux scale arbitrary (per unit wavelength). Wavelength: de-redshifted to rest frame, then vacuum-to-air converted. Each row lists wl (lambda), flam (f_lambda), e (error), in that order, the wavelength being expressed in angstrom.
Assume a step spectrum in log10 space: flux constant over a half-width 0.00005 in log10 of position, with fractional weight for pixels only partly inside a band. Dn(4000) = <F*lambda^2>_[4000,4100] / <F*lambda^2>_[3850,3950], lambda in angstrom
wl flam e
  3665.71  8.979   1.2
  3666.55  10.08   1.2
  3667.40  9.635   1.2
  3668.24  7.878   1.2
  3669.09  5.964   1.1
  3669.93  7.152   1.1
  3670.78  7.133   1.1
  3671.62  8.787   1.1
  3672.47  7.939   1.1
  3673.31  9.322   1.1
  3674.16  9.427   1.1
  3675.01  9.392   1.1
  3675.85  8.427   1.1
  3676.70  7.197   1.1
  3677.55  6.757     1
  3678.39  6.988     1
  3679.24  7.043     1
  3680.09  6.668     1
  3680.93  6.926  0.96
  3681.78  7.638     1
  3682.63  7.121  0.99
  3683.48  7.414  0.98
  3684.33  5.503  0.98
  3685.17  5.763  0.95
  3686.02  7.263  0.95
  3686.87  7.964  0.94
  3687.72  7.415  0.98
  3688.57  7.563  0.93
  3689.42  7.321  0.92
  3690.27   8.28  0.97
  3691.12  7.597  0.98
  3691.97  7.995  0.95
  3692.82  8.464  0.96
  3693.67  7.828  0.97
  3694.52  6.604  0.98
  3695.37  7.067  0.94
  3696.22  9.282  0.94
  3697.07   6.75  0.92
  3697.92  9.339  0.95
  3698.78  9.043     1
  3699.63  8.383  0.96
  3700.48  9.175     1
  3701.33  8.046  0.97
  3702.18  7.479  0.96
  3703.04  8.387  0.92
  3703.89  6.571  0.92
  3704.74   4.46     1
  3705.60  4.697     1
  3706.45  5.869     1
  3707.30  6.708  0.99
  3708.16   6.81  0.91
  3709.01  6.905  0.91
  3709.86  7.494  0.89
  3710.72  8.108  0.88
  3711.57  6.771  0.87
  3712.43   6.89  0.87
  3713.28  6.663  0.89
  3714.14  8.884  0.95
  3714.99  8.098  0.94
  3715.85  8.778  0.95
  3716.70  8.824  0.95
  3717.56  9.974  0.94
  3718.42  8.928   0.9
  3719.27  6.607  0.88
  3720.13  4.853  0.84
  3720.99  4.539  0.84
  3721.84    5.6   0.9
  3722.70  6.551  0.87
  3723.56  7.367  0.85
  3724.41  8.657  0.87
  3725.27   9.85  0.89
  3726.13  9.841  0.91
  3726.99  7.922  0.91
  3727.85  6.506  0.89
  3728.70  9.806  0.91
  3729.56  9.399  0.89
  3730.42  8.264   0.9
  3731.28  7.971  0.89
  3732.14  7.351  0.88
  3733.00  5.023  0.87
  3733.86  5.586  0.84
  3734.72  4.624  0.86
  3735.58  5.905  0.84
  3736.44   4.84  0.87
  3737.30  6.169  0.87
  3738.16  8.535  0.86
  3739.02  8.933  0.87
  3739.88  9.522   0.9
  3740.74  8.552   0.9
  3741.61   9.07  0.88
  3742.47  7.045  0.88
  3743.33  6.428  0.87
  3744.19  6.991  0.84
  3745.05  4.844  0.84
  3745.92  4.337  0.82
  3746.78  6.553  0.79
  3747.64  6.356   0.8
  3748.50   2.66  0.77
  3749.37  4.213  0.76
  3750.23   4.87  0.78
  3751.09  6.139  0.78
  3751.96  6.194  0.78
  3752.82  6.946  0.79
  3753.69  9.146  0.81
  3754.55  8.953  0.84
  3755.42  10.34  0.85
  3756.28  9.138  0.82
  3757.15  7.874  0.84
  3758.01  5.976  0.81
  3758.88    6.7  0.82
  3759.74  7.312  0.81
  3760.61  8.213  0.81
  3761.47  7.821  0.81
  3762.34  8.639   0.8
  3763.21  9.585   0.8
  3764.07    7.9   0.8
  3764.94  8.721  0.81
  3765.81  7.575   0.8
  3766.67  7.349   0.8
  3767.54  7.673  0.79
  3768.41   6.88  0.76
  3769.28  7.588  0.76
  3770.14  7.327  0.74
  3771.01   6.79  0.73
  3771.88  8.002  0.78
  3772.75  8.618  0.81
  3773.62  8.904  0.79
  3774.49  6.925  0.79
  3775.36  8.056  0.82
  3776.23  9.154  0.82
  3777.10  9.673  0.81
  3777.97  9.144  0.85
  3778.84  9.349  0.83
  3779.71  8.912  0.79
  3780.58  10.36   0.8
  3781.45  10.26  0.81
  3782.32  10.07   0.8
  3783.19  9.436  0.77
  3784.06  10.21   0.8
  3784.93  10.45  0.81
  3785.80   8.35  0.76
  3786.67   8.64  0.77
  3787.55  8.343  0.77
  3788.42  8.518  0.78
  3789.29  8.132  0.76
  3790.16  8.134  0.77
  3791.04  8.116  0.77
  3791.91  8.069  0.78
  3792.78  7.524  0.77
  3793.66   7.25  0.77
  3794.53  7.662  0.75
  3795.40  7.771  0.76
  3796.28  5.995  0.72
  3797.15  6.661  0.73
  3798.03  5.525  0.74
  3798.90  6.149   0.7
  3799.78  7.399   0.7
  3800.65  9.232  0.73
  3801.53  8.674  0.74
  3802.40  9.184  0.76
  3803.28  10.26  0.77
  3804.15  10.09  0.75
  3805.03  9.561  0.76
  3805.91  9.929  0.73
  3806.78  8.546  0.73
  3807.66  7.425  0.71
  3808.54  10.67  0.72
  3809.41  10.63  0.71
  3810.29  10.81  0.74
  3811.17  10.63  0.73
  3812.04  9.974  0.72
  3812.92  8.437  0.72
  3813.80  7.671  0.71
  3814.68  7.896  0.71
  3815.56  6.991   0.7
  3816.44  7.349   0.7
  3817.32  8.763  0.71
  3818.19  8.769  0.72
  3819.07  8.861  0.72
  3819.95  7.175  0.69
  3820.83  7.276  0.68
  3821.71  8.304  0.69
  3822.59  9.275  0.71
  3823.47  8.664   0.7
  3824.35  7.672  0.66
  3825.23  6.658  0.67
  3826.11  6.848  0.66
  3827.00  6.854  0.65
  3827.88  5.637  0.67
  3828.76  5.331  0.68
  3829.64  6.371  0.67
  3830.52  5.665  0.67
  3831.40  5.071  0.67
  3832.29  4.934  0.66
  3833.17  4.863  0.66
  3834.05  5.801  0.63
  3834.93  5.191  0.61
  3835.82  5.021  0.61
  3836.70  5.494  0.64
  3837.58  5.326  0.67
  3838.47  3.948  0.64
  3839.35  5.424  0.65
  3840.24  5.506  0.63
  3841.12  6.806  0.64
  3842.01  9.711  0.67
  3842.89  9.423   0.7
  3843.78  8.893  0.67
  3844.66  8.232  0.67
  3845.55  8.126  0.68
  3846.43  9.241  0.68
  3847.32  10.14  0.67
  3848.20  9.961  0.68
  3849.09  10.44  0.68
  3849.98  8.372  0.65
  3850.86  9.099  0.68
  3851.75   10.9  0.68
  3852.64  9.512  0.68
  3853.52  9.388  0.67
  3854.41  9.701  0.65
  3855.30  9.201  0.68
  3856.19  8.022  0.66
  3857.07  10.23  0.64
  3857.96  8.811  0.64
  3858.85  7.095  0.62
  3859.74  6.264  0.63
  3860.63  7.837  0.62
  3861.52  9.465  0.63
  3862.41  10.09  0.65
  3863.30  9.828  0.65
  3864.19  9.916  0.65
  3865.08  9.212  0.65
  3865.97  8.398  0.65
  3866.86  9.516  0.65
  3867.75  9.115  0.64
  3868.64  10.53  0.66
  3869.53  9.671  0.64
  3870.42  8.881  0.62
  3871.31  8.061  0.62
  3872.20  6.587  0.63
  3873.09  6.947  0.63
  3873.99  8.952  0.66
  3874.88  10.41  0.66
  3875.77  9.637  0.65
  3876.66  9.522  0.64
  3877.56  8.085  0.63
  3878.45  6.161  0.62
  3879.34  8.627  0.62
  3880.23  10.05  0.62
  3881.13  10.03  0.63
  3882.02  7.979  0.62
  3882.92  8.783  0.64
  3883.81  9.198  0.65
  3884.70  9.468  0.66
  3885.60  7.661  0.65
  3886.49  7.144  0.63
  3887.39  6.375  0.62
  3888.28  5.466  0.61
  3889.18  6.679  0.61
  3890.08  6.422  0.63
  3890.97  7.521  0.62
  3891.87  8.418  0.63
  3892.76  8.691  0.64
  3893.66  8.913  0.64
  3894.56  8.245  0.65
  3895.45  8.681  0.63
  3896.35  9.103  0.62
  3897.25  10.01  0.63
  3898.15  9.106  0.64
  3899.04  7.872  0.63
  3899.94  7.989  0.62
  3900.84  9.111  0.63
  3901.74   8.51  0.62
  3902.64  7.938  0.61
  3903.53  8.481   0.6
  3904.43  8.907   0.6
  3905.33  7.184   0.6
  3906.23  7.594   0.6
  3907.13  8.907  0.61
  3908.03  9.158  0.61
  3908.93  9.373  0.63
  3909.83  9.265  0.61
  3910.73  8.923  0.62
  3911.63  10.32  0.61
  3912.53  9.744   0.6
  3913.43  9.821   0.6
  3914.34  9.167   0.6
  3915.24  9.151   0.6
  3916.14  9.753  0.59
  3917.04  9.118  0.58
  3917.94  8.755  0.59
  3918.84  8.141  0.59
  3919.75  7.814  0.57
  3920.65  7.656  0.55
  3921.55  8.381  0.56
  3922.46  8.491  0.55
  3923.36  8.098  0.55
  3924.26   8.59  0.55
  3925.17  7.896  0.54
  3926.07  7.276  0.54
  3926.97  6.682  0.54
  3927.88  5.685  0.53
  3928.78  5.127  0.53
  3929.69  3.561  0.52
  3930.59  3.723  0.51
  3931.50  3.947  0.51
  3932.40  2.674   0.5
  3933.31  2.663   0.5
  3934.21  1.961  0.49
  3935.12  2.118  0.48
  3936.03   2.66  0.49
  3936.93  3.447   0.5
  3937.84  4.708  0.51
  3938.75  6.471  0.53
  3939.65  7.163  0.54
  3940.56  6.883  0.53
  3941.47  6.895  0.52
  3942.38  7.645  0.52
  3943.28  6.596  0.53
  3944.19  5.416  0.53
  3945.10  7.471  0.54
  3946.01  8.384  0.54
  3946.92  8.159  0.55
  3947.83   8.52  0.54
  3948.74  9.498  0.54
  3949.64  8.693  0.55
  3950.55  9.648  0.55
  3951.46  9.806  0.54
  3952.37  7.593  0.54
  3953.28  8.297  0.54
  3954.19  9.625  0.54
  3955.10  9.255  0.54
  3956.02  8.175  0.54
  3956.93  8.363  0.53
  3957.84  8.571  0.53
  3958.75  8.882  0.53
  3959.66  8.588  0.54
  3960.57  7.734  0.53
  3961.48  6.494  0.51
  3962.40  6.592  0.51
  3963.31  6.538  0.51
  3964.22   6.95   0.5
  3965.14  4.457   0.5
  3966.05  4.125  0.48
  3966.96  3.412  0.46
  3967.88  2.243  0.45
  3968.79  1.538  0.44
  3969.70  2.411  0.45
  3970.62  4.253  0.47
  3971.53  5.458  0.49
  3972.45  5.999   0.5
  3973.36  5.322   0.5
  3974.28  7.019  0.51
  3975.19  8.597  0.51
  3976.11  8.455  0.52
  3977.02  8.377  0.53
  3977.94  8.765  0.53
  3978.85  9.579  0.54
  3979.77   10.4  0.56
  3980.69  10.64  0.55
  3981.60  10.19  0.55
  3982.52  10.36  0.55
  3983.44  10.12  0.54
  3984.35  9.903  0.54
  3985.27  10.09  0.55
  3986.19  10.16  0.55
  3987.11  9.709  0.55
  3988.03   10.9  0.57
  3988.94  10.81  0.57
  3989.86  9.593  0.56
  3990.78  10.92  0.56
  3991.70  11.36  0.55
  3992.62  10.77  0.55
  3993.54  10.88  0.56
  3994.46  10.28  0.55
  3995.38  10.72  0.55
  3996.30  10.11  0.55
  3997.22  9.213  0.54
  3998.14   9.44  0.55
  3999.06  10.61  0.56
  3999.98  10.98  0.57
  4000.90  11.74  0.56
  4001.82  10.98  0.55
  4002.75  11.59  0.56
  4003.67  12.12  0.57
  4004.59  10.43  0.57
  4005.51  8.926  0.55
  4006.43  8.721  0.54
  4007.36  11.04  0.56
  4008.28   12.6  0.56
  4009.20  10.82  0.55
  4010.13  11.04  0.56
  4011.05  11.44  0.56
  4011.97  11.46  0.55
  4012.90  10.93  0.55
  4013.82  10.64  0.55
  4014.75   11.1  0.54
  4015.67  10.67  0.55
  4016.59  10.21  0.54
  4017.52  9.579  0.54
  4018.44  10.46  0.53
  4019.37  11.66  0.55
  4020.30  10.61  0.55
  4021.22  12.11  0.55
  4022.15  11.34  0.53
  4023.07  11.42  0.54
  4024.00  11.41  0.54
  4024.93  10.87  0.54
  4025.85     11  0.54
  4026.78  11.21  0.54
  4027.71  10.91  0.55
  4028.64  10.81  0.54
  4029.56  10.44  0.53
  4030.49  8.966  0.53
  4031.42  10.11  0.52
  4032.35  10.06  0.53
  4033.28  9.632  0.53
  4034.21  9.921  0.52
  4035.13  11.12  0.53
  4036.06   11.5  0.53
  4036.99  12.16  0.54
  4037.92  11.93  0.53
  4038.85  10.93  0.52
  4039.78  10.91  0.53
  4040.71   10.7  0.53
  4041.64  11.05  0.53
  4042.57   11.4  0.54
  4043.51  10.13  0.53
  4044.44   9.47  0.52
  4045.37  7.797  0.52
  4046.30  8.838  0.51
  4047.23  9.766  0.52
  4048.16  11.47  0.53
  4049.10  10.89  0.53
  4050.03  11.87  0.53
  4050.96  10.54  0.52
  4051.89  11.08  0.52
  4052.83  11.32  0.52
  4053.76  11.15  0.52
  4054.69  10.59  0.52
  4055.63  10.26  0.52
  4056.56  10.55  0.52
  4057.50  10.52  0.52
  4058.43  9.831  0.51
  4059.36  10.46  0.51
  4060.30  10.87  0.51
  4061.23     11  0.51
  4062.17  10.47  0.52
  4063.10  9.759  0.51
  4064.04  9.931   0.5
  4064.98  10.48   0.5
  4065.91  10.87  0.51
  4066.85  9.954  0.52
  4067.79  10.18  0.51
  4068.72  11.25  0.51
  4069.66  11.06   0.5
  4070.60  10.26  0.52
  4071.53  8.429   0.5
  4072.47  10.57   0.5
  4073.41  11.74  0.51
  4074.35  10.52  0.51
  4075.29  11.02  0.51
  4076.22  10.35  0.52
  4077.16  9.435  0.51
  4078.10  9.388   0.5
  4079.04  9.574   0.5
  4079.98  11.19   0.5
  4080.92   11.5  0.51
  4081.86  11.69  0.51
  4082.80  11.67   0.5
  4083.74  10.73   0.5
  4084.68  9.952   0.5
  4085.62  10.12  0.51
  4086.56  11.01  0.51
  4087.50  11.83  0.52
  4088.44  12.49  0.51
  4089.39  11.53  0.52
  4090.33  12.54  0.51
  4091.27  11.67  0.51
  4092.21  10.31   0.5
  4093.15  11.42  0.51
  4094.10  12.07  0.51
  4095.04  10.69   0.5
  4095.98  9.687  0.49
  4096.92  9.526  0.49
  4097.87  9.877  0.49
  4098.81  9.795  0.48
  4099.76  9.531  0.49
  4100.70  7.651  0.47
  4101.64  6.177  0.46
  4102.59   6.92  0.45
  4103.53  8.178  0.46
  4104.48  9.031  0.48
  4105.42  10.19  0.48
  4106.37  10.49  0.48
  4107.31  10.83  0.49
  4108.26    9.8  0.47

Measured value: 1.46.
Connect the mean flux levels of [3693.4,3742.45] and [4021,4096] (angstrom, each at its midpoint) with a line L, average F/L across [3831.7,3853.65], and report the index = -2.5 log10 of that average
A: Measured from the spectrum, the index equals 0.15 mag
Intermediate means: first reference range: 7.48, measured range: 7.55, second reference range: 10.7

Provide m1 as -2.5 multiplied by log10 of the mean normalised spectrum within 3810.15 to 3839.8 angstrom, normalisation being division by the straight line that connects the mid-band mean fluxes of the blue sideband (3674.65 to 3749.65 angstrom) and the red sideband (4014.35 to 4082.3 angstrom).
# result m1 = 0.20 mag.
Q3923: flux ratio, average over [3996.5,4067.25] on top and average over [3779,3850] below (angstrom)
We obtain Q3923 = 1.3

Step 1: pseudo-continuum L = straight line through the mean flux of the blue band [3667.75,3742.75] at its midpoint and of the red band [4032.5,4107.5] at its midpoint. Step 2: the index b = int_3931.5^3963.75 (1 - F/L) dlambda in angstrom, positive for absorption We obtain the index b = 8.8 angstrom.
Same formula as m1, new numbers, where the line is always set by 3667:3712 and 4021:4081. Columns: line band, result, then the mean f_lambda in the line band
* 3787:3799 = 0.126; 7.46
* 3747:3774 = 0.096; 7.42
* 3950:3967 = 0.269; 7.64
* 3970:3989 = 0.146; 8.72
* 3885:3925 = 0.112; 8.42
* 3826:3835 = 0.466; 5.67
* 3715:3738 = 0.070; 7.32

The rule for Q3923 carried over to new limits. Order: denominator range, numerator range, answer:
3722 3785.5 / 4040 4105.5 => 1.34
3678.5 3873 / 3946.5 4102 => 1.26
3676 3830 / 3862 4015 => 1.07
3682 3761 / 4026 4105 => 1.43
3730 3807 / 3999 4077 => 1.37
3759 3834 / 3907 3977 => 0.85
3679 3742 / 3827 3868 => 1.05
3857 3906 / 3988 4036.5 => 1.26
